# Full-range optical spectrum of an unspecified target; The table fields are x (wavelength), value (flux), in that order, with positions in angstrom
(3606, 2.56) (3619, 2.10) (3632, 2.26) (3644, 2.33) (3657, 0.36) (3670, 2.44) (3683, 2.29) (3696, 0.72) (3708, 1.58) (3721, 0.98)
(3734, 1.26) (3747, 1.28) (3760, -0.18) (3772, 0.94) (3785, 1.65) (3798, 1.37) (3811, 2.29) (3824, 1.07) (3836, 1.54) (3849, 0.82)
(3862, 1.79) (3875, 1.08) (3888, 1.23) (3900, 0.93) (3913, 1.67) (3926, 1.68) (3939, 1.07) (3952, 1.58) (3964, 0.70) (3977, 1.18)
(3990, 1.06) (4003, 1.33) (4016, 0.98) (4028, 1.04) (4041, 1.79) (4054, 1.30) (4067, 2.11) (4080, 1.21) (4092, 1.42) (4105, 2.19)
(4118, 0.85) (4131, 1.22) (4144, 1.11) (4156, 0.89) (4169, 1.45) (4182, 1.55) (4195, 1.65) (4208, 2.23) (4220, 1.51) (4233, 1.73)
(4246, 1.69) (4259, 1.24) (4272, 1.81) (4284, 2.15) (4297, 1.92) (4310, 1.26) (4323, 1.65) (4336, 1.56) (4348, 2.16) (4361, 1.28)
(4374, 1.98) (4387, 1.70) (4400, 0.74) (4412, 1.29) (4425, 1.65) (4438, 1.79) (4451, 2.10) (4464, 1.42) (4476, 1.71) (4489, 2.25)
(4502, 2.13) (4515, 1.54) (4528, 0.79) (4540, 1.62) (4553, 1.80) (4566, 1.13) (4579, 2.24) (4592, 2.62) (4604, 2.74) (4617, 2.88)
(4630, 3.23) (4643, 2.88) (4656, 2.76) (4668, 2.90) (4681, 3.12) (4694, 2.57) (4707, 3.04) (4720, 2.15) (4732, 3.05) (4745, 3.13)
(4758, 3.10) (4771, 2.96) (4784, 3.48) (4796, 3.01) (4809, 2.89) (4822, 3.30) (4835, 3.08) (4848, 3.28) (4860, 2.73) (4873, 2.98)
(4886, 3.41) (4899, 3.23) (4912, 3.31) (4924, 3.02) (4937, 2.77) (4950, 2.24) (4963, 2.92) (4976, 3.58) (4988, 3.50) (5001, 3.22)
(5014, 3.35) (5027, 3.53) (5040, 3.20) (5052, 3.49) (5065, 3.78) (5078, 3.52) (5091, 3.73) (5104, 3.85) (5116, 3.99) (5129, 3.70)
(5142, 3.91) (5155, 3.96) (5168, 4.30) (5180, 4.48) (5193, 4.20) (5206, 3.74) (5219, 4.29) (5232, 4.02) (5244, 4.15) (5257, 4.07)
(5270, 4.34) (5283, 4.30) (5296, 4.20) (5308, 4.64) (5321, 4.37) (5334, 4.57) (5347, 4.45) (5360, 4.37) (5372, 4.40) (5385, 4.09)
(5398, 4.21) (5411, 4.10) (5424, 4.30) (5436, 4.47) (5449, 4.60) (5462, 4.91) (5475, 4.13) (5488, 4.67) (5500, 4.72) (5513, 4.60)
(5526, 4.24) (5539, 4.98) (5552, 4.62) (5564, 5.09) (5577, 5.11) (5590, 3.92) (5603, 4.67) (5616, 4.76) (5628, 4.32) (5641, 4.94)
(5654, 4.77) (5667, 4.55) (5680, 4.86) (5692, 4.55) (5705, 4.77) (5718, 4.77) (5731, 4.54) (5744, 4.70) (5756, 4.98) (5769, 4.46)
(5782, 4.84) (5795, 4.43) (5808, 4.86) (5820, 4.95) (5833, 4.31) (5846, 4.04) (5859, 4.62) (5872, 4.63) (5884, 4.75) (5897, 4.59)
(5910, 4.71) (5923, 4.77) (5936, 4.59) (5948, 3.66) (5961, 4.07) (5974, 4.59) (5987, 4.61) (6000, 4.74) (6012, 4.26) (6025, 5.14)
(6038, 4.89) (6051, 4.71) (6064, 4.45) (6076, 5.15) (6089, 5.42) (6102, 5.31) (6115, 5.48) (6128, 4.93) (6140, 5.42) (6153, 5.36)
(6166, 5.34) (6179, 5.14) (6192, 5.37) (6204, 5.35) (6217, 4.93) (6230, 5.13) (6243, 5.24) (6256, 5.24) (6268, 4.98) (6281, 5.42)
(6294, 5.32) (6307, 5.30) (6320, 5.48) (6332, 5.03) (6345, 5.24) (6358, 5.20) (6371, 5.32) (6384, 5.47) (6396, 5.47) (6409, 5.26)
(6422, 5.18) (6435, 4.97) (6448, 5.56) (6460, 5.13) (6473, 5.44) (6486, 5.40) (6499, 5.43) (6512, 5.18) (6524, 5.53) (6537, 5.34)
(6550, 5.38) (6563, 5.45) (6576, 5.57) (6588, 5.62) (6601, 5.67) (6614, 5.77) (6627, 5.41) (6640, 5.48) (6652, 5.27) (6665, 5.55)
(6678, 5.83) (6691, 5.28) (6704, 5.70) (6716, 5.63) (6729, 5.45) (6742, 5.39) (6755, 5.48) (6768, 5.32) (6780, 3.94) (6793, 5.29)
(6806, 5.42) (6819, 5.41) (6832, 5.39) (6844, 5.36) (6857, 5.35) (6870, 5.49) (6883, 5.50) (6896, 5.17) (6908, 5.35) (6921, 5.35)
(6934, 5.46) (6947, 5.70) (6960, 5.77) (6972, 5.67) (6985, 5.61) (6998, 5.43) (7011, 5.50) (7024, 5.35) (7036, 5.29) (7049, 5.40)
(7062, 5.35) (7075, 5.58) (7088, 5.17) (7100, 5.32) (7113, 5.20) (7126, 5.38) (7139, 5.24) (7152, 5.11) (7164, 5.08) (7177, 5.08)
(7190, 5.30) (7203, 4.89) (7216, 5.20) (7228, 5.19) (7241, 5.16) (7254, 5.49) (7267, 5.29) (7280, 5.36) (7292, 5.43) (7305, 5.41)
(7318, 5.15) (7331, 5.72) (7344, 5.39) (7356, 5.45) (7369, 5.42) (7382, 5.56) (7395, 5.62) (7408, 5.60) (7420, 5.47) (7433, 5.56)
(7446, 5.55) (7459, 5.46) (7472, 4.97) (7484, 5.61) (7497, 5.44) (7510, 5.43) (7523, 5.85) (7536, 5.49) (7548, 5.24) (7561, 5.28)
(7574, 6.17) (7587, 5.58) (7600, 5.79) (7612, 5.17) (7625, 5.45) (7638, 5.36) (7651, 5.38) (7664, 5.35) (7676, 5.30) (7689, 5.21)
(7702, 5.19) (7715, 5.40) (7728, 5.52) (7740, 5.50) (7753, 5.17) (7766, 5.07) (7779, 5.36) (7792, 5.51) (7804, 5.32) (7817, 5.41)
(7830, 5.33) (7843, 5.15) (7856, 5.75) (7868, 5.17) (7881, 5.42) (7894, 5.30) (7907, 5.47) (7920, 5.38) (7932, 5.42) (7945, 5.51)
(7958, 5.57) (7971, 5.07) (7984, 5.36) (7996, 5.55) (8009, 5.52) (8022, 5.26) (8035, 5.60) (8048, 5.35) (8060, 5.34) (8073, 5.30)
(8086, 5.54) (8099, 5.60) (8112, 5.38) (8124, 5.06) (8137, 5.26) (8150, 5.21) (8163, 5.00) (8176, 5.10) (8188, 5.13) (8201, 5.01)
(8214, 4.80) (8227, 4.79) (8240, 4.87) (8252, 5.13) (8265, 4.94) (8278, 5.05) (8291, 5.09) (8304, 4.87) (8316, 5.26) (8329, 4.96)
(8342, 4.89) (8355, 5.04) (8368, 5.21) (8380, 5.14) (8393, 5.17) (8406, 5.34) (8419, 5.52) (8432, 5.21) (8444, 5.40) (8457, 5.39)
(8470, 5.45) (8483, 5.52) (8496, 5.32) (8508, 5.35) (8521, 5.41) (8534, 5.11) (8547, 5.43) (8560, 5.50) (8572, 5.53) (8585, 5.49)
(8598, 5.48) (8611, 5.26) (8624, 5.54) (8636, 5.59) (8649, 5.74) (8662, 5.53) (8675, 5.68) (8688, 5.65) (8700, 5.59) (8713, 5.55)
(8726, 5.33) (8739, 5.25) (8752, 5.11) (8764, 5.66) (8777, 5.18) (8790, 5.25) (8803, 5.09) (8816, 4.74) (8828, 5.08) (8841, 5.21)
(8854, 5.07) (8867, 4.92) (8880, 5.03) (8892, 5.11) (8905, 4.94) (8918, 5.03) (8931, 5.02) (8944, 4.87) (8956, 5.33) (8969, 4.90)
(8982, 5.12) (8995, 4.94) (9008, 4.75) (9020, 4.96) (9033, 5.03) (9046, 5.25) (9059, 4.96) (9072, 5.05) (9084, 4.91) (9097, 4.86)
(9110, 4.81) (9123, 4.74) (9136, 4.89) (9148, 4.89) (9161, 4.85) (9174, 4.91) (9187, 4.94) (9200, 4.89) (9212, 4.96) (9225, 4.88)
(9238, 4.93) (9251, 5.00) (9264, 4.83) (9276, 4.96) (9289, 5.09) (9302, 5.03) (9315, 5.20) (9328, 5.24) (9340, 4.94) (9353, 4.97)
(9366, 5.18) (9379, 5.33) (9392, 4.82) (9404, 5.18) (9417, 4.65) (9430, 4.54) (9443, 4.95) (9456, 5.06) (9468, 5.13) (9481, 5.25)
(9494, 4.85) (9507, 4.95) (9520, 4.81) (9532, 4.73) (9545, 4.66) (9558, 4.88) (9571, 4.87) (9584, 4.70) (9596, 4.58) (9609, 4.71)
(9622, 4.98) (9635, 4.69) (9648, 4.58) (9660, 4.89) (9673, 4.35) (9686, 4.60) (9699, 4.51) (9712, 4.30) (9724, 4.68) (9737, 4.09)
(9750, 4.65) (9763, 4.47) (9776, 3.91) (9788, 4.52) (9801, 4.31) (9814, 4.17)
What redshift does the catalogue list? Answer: 0.15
